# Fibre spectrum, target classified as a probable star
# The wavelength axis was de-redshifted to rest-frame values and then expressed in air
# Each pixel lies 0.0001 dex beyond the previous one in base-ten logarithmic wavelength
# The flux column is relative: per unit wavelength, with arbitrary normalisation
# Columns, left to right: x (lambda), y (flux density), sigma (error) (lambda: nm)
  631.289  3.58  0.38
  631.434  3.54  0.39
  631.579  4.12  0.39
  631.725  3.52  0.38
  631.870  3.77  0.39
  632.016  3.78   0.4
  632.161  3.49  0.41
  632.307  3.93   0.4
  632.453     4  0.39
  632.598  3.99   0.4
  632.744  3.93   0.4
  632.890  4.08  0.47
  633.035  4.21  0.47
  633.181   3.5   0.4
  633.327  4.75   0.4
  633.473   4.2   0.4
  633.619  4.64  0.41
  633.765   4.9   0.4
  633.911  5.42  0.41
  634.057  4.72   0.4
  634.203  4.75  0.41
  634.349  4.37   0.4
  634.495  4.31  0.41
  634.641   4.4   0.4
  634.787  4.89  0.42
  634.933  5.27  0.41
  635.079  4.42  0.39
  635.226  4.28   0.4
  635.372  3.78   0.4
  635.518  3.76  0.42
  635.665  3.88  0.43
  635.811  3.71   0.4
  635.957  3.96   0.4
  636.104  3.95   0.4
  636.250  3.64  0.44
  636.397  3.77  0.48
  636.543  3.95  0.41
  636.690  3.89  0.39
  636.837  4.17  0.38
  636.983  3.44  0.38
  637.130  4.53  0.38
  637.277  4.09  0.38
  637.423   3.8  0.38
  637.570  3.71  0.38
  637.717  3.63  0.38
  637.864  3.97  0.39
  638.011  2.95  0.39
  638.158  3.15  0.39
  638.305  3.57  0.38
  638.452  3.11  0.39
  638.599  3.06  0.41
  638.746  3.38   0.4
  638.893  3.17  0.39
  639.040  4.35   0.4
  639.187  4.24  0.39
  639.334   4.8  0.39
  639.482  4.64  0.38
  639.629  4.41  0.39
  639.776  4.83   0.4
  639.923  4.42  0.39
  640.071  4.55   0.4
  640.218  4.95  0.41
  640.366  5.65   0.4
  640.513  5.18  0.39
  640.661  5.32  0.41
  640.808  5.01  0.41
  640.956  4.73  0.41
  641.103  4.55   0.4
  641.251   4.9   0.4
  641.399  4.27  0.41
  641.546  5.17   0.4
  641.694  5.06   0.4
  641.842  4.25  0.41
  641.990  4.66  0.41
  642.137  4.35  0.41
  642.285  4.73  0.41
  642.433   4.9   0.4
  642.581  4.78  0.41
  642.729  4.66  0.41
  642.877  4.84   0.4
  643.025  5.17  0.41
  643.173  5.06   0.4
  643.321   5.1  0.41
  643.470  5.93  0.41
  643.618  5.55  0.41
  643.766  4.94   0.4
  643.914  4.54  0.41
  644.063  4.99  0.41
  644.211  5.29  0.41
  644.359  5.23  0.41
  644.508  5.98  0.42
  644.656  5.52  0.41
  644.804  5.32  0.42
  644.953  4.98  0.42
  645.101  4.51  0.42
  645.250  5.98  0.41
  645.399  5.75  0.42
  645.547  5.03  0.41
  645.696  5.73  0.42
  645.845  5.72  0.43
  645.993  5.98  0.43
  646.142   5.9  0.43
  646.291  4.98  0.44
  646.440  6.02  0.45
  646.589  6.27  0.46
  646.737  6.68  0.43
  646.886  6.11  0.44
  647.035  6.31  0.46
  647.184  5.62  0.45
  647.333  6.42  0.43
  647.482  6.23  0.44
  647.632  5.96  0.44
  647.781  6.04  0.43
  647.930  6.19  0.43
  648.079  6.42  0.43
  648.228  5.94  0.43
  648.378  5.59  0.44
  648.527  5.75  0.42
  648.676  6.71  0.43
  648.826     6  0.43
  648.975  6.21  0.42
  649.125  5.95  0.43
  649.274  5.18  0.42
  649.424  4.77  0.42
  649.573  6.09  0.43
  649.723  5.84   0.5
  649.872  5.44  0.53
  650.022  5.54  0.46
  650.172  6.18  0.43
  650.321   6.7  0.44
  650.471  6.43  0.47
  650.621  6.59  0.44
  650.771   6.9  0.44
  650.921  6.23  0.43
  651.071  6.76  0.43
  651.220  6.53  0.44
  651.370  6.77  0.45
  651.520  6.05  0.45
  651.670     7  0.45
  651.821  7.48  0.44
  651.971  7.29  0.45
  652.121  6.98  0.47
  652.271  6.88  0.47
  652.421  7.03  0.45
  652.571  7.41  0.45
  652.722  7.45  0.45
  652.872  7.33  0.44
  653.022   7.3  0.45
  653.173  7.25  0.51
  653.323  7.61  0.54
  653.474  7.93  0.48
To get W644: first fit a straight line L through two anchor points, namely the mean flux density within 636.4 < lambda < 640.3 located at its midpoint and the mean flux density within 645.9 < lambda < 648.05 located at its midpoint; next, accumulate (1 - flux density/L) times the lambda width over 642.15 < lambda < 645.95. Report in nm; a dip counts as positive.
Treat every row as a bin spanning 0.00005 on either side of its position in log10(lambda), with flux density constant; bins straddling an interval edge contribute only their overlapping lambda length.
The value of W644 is 0.10 nm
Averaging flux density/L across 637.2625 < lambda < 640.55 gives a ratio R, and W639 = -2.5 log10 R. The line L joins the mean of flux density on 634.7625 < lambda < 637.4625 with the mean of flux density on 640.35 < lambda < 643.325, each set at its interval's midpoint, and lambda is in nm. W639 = 0.102 mag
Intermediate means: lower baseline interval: 4.05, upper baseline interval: 4.85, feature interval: 4.06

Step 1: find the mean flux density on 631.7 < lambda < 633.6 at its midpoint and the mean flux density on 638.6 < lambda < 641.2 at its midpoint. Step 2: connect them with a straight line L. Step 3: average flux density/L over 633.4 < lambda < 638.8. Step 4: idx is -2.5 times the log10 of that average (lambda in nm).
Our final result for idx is 0.050 mag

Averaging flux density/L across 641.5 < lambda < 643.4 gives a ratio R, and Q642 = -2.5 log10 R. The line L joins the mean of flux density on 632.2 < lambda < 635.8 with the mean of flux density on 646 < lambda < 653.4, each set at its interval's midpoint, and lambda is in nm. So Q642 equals 0.13 mag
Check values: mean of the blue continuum 4.33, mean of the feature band 4.82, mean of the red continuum 6.37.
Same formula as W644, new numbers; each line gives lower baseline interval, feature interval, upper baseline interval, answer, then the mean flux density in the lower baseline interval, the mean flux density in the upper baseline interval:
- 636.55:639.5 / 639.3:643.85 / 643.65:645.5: -0.319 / 3.77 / 5.26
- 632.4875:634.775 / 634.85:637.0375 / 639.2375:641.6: 0.267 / 4.42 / 4.83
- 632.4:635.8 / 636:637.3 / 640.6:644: 0.170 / 4.36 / 4.89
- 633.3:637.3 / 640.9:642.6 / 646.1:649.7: 0.149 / 4.28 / 5.97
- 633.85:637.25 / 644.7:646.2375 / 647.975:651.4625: 0.017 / 4.22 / 6.11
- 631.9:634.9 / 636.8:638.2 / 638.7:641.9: 0.237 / 4.32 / 4.64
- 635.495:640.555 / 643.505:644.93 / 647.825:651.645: -0.041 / 4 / 6.12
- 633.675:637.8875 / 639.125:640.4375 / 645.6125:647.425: 0.036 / 4.19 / 5.98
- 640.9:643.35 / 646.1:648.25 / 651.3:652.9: -0.056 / 4.77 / 7.05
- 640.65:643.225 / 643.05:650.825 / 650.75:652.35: 0.080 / 4.79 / 6.81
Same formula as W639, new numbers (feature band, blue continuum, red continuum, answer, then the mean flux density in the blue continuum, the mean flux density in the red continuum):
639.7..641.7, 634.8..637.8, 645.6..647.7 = -0.01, 4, 5.98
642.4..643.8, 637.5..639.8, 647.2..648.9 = -0.05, 3.79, 6.09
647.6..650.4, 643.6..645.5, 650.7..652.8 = 0.06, 5.27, 6.91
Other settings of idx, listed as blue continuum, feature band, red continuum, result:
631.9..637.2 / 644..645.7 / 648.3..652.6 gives 0.05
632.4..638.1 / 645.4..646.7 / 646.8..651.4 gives -0.01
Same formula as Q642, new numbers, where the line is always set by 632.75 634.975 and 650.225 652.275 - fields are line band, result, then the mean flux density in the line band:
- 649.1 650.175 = 0.17 mag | 5.57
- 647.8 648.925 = 0.05 mag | 6.09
